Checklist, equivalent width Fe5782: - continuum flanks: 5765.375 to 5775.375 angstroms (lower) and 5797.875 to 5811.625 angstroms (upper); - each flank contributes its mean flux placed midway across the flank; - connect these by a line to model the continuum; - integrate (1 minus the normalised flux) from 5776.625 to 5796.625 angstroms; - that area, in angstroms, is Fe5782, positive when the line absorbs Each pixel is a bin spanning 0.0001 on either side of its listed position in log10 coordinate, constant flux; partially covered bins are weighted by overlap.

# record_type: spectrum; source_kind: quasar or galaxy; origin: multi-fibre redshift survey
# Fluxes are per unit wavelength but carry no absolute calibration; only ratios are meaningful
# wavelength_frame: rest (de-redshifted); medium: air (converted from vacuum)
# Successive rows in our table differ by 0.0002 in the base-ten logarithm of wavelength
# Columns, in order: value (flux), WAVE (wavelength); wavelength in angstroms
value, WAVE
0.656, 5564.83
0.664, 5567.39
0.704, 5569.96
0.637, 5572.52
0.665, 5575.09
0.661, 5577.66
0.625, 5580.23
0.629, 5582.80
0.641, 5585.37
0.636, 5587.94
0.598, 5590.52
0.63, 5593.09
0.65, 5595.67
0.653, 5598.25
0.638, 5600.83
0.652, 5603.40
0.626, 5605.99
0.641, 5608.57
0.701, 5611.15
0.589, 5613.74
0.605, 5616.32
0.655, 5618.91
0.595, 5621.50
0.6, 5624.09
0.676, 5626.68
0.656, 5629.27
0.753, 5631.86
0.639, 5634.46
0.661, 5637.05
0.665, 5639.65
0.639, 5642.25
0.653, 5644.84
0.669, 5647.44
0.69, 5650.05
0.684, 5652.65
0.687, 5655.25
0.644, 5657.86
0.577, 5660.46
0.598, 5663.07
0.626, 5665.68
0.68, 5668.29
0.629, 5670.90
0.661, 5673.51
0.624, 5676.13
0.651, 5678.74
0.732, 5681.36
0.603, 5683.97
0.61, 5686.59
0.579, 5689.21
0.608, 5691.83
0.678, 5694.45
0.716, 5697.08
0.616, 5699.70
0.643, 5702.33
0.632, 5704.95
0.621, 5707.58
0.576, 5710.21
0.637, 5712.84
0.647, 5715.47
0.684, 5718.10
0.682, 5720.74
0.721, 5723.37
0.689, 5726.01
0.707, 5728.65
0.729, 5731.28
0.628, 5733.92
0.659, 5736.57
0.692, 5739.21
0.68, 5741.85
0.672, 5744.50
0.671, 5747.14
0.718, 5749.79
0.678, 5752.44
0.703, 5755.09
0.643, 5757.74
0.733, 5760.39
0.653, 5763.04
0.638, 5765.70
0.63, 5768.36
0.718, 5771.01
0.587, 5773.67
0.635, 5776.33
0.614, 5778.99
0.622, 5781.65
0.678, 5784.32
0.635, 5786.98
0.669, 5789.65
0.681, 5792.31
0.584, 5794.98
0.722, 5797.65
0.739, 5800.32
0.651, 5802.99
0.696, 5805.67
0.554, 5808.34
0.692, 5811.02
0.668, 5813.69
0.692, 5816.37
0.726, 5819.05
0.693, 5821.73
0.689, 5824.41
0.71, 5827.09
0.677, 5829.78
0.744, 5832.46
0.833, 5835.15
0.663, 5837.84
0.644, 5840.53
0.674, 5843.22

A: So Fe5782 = 0.4 angstroms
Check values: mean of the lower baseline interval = 0.644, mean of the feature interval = 0.641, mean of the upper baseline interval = 0.669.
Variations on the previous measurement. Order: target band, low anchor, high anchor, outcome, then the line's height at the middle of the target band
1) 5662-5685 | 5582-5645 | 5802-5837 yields 0.43 angstroms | 0.658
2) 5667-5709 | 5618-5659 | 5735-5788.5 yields 1.20 angstroms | 0.661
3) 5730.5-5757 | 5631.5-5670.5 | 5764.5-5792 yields -1.40 angstroms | 0.647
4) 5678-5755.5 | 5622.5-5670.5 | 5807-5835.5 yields 0.99 angstroms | 0.67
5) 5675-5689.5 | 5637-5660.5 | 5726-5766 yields 0.67 angstroms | 0.668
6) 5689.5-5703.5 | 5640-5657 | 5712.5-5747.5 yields 0.59 angstroms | 0.676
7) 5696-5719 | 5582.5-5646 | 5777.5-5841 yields 0.71 angstroms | 0.66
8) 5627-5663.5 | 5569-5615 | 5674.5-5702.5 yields -1.02 angstroms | 0.642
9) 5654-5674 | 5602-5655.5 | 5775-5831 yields 0.60 angstroms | 0.656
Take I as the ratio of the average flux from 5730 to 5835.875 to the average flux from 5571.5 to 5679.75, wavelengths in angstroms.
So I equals 1.05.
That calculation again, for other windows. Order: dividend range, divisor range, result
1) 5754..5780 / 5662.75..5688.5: 1.02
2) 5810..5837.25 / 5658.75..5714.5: 1.12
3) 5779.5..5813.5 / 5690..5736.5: 1.00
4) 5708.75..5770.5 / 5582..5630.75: 1.06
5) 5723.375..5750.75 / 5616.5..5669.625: 1.05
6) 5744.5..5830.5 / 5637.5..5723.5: 1.03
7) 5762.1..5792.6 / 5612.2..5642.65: 1.00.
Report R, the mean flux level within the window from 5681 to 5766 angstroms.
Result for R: 0.663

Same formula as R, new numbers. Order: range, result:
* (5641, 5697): 0.645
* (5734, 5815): 0.663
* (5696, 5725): 0.652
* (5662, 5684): 0.648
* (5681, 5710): 0.634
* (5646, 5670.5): 0.65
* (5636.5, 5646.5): 0.655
